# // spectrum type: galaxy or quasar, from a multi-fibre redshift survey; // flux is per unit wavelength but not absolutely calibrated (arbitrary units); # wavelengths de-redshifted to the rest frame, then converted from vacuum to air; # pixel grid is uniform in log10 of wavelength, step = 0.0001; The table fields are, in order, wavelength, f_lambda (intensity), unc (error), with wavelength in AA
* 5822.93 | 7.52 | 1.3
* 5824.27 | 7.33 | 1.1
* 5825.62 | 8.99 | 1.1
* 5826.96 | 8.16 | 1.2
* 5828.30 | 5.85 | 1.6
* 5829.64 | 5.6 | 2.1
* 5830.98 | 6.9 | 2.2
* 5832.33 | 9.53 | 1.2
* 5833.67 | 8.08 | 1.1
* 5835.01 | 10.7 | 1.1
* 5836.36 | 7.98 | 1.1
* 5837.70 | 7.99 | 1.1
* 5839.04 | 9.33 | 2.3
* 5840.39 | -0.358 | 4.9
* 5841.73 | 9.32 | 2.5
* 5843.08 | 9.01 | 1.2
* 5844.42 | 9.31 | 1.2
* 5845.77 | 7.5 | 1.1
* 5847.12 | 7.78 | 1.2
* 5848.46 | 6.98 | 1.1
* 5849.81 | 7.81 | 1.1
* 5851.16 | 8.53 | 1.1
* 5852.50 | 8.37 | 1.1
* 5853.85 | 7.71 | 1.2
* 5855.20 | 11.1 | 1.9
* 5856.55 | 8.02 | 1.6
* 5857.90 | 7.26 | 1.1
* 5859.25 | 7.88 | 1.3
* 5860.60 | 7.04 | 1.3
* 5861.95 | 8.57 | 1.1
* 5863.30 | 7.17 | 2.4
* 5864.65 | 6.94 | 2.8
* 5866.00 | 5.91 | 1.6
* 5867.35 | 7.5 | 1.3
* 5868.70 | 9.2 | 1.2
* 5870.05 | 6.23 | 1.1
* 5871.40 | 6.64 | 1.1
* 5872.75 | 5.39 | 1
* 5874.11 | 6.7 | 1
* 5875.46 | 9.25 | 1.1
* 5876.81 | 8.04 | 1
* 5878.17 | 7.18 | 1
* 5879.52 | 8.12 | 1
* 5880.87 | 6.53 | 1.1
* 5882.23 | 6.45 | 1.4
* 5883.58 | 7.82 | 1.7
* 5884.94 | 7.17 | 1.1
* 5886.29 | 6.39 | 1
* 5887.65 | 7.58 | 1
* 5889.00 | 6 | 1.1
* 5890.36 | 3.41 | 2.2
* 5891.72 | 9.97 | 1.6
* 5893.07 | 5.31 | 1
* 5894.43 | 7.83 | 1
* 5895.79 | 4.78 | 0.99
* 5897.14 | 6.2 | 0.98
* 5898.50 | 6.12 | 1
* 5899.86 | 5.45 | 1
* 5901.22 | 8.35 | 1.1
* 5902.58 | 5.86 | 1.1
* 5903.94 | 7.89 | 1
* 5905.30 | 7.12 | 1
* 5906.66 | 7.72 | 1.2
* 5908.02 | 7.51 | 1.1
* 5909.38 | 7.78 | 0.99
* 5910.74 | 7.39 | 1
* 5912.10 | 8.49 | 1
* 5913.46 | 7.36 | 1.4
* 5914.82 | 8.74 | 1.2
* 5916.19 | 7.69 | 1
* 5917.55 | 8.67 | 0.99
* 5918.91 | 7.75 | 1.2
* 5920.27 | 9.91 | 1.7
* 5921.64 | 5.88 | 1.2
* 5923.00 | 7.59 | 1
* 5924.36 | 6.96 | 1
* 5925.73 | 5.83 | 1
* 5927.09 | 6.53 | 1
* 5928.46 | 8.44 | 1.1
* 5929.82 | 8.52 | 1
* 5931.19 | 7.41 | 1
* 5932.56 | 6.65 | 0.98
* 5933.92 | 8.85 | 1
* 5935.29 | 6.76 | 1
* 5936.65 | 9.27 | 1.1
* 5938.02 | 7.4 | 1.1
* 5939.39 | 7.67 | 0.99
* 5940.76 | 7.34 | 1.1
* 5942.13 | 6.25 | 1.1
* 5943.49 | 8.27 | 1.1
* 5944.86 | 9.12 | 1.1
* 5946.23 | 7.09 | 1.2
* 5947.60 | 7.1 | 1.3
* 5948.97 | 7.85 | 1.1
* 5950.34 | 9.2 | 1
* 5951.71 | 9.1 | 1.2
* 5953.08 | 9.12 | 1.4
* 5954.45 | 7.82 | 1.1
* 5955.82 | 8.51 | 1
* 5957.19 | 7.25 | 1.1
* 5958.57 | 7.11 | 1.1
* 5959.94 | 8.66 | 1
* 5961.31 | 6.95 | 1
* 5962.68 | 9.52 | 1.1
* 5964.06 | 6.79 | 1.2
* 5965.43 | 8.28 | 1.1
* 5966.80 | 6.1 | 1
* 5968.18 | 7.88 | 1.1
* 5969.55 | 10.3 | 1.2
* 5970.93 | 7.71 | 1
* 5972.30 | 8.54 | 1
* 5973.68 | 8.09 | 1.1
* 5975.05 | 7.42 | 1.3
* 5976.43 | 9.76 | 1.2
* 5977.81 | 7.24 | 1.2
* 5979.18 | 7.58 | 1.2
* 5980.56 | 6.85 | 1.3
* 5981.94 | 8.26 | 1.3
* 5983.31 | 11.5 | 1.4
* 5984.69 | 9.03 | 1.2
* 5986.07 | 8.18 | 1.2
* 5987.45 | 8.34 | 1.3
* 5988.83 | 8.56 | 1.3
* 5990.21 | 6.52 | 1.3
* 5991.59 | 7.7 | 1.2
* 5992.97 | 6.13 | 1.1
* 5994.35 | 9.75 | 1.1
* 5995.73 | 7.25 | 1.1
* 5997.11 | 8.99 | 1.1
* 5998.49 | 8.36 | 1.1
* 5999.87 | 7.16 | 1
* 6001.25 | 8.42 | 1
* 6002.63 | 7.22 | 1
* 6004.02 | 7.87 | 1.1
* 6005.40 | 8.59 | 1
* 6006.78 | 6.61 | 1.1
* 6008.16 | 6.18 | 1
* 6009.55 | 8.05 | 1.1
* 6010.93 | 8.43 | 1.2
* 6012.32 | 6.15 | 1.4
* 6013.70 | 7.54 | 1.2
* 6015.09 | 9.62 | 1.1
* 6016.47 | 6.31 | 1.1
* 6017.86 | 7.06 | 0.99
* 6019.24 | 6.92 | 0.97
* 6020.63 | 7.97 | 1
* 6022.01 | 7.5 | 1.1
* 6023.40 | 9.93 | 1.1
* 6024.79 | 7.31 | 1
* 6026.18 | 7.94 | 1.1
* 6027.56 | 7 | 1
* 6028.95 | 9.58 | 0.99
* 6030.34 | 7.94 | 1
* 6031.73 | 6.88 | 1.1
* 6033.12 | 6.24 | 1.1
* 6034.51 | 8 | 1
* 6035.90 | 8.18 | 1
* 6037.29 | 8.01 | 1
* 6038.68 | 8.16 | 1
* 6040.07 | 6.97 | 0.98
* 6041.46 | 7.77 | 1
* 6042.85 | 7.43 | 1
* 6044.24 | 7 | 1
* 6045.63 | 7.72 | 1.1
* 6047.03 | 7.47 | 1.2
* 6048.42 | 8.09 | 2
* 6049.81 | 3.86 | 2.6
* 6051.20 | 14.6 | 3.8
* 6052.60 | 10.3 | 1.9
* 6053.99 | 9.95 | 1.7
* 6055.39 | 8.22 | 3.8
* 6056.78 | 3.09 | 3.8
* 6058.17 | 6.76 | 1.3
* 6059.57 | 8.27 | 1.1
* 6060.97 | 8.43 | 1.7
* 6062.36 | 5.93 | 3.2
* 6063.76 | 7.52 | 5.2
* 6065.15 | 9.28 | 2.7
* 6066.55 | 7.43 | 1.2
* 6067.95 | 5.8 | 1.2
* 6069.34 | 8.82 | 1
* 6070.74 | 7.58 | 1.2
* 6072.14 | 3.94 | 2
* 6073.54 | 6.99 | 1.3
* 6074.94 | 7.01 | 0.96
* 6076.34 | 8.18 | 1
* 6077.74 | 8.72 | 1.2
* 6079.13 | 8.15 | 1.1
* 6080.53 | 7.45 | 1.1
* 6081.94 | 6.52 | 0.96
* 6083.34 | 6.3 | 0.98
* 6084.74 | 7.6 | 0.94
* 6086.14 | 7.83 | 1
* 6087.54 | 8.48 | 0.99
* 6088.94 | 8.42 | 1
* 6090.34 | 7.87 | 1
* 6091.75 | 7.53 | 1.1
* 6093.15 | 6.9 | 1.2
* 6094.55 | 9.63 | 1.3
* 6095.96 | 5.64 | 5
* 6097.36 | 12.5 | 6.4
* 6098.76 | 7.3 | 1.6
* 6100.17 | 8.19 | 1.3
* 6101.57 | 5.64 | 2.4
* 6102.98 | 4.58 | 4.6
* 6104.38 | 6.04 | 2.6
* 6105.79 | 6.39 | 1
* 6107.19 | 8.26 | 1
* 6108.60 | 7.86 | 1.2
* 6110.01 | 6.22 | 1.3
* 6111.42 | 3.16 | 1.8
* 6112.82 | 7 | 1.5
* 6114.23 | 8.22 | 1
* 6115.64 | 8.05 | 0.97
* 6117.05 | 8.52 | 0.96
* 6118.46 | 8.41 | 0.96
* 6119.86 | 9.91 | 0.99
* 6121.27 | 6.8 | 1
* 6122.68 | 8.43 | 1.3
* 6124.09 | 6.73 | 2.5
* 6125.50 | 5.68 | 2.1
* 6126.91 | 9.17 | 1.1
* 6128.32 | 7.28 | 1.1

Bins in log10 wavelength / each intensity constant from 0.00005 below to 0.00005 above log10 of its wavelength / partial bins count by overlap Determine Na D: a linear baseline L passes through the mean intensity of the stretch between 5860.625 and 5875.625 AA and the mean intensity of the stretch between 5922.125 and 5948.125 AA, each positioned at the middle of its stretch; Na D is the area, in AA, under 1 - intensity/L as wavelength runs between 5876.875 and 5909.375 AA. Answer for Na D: 1.9 AA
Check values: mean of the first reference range 7.15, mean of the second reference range 7.52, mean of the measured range 6.86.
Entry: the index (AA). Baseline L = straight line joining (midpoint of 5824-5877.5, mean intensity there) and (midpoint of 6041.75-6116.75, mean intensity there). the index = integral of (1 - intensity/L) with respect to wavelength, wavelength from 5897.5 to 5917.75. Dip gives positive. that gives 0.5 AA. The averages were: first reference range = 7.68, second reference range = 7.48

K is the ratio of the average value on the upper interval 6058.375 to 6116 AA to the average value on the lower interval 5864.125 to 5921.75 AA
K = 1.02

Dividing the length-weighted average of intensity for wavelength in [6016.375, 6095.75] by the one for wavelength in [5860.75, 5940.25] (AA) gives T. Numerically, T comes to 1.05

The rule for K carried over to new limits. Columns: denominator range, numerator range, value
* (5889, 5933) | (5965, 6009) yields 1.11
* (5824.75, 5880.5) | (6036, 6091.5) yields 1.00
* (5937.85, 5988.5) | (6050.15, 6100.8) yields 0.97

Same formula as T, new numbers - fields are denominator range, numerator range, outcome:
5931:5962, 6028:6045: 0.97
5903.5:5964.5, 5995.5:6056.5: 1.01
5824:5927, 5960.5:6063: 1.06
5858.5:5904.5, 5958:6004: 1.16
